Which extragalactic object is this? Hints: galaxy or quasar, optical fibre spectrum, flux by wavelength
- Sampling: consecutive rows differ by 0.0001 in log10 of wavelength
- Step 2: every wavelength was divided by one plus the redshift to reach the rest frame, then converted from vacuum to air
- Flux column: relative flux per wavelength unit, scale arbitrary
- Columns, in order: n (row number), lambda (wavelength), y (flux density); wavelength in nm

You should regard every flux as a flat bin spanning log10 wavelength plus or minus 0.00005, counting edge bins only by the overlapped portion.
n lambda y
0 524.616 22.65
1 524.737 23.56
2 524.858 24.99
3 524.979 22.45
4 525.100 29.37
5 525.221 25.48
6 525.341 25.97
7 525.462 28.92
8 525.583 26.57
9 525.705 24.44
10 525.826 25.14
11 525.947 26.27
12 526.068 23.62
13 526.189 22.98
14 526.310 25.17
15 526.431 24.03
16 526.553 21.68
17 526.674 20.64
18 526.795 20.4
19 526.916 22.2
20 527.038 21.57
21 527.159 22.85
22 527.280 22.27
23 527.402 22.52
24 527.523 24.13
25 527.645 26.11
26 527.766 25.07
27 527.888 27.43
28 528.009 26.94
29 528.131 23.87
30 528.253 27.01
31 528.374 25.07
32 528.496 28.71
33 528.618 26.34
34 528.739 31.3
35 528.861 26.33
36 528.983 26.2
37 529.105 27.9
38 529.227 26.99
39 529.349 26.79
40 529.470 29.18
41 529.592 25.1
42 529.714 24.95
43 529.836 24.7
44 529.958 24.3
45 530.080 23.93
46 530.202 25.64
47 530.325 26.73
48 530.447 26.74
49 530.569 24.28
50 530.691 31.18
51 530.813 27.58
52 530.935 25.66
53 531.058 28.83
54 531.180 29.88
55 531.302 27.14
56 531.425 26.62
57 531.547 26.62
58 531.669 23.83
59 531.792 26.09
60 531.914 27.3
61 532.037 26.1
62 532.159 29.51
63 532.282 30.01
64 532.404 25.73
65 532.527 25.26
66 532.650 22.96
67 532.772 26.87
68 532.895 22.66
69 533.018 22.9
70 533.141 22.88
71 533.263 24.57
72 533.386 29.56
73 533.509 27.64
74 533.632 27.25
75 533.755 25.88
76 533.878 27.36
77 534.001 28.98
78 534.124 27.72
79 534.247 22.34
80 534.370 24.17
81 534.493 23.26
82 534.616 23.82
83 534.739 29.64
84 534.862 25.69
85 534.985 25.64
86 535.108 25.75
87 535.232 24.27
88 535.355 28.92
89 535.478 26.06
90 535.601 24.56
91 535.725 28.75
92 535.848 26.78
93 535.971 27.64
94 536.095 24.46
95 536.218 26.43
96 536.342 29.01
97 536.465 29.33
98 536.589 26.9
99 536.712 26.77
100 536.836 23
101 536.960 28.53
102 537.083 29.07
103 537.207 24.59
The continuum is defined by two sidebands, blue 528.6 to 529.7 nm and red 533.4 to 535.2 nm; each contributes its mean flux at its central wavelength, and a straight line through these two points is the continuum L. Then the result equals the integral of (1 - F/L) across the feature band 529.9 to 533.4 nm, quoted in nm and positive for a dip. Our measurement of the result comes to 0.07 nm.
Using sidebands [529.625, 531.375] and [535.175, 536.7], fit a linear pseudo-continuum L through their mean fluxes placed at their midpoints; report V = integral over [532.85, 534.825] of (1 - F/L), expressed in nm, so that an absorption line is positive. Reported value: 0.08 nm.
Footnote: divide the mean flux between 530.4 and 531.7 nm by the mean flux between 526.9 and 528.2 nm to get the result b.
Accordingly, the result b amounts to 1.1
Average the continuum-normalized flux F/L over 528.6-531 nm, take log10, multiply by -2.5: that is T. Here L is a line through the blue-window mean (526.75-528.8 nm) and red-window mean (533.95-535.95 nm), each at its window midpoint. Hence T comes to -0.055 mag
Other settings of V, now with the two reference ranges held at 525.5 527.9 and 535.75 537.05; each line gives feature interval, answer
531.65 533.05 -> -0.014 nm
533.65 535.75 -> 0.032 nm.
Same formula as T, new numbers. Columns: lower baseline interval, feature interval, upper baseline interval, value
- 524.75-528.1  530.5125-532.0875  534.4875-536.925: -0.065 mag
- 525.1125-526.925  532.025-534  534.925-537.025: -0.007 mag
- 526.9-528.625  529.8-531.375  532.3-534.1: -0.054 mag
